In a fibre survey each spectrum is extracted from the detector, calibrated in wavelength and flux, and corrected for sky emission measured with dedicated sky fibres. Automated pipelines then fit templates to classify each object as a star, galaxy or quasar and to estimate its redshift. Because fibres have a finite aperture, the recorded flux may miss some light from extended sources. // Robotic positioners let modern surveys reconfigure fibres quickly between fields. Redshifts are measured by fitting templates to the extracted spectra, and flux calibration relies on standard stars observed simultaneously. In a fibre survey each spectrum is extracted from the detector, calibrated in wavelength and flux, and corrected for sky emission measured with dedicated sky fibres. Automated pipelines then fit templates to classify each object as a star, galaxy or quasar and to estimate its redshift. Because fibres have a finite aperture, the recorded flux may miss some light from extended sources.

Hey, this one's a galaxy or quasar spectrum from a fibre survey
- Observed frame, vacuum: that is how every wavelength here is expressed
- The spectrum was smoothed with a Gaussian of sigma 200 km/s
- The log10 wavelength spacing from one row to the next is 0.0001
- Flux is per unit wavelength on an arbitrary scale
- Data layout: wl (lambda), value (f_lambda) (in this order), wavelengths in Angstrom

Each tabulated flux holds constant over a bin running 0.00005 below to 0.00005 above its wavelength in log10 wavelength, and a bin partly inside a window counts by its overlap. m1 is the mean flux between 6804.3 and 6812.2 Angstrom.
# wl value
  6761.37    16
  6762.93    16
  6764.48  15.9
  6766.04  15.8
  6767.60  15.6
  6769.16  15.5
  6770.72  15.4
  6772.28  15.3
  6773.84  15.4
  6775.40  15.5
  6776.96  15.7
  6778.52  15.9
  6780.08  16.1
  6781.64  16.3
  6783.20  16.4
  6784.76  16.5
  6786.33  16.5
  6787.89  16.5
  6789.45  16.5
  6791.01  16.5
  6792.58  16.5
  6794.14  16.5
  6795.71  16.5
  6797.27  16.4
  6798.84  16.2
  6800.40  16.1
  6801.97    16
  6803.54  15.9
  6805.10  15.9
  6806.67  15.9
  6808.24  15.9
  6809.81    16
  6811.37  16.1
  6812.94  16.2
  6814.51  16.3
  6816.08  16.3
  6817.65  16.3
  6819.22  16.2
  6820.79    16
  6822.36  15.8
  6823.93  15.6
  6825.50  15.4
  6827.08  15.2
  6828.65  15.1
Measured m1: 16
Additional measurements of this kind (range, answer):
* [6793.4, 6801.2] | 16.3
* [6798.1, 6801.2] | 16.2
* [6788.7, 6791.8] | 16.5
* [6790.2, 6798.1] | 16.5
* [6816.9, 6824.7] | 16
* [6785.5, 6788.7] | 16.5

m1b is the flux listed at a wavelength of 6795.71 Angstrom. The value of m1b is 16.5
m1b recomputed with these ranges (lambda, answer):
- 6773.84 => 15.4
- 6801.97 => 16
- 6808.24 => 15.9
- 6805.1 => 15.9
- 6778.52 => 15.9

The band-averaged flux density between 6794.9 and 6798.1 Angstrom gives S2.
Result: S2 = 16.4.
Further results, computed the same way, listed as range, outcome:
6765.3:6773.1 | 15.5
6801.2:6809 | 15.9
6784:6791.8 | 16.5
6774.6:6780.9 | 15.8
